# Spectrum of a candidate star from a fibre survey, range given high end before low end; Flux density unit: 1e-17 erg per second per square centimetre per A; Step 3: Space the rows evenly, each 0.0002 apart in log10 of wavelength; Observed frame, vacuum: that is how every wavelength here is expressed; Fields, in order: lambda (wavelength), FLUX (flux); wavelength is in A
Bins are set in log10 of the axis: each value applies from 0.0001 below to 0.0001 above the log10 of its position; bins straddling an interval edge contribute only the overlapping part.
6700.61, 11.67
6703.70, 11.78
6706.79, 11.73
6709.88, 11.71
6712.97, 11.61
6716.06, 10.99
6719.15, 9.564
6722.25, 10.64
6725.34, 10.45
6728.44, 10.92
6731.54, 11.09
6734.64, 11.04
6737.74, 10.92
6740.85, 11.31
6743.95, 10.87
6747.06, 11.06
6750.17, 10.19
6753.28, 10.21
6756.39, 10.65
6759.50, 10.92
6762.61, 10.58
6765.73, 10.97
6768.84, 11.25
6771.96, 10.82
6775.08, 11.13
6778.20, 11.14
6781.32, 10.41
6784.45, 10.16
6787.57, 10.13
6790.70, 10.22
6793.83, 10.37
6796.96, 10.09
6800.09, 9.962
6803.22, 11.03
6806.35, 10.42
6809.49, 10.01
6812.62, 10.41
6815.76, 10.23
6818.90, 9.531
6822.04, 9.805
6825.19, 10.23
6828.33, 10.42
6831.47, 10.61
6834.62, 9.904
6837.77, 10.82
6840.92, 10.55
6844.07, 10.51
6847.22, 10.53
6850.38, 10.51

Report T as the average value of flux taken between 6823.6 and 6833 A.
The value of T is 10.4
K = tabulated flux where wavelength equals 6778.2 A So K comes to 11.14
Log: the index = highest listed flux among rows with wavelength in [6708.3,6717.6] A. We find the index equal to 11.71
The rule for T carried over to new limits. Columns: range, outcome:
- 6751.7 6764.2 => 10.6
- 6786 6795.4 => 10.2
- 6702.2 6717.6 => 11.6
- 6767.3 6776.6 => 11.1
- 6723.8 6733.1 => 10.8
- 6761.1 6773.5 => 10.9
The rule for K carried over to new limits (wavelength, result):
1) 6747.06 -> 11.06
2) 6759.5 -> 10.92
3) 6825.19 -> 10.23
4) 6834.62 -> 9.904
